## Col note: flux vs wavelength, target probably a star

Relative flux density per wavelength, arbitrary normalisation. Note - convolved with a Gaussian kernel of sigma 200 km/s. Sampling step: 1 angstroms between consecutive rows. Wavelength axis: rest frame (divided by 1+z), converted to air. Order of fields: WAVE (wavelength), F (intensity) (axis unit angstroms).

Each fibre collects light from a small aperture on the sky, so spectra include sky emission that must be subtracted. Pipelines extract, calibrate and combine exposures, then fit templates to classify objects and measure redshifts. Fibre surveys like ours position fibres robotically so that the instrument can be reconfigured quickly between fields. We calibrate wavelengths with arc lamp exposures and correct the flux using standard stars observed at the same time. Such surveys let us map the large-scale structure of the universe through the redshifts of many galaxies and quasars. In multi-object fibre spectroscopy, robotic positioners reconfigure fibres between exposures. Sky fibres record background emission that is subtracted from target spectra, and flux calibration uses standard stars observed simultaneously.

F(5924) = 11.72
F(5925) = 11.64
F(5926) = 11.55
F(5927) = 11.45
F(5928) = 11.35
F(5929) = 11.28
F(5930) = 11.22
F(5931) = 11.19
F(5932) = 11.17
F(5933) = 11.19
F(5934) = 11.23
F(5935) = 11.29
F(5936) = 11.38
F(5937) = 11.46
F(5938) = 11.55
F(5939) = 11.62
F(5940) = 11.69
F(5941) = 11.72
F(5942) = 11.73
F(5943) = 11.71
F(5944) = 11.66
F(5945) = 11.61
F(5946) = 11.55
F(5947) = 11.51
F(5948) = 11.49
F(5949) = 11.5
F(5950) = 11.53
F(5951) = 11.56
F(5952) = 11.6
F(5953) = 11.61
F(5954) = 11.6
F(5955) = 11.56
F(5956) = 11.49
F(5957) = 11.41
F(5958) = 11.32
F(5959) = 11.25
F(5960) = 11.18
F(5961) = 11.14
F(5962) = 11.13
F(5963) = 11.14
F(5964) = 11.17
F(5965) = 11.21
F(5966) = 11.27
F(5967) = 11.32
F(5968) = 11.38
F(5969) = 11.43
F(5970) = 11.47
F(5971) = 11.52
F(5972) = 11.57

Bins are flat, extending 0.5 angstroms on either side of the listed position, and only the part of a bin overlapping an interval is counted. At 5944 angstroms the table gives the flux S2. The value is 11.66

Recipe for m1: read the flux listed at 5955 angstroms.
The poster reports 11.56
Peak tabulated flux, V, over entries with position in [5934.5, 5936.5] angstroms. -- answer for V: 11.38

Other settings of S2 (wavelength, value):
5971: 11.52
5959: 11.25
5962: 11.13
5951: 11.56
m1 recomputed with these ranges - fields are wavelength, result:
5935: 11.29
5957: 11.41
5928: 11.35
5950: 11.53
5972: 11.57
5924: 11.72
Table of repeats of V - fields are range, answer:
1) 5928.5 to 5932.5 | 11.28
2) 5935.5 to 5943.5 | 11.73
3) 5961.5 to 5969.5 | 11.43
